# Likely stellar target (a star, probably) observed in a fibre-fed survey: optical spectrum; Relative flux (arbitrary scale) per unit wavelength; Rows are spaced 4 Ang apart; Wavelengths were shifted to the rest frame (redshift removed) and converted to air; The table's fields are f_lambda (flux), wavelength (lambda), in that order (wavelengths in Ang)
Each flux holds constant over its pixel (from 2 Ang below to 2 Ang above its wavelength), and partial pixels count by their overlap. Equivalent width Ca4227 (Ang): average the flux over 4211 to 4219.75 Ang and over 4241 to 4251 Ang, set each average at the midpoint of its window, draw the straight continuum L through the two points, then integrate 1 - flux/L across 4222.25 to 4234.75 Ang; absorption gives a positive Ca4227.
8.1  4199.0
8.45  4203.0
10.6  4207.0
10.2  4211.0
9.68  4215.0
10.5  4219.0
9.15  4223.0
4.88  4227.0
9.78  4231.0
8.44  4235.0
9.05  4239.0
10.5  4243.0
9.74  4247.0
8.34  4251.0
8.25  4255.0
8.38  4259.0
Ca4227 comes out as 2.6 Ang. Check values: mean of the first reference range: 10.1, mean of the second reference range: 9.76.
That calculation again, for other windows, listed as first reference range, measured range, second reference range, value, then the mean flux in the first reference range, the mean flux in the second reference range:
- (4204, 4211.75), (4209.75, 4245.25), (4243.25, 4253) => 2.3 Ang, 10.2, 9.3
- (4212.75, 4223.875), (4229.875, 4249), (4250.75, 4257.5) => -1.2 Ang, 9.85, 8.29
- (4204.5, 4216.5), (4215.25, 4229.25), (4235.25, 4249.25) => 2.2 Ang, 10.1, 9.57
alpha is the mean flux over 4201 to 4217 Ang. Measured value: 9.73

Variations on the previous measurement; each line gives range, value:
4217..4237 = 8.55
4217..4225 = 9.82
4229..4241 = 9.09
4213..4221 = 10.1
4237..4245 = 9.78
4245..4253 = 9.04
